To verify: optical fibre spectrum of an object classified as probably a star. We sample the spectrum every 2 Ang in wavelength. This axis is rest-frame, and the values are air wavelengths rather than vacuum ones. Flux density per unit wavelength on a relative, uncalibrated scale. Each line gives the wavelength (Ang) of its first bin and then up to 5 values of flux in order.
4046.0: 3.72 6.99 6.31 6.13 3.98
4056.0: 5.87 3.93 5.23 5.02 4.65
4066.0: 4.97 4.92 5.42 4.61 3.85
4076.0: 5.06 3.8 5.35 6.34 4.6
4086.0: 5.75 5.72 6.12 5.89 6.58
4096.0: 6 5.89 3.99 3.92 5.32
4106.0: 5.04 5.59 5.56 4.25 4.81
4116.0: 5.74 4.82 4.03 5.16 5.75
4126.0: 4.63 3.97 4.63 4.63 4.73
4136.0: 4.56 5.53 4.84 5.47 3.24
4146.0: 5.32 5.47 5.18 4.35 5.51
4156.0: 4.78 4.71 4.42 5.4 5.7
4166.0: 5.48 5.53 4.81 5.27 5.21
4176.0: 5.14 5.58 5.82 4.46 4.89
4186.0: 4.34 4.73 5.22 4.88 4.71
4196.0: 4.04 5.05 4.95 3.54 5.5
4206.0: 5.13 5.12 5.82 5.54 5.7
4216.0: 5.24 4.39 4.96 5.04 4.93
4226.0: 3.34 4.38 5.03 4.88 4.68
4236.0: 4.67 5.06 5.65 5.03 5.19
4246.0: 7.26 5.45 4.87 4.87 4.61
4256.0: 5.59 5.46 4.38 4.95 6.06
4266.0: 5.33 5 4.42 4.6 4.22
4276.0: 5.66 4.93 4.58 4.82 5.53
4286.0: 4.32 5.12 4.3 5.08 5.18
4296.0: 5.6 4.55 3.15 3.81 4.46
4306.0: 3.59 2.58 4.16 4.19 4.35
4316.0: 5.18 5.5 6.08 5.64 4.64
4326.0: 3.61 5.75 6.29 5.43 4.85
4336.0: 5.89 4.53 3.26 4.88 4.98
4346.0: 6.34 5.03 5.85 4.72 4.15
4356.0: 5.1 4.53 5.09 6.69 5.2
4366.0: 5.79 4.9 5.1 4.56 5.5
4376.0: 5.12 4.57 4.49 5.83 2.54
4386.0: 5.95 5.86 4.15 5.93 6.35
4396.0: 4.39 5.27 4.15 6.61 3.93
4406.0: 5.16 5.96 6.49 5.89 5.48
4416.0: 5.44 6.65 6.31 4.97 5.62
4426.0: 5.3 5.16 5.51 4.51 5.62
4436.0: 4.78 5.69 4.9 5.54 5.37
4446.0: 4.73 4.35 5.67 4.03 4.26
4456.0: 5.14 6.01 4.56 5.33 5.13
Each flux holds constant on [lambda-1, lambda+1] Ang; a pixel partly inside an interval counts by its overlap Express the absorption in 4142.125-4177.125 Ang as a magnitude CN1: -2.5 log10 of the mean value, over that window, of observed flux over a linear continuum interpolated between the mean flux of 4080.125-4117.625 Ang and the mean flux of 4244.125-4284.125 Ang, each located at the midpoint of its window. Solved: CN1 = 0.05 mag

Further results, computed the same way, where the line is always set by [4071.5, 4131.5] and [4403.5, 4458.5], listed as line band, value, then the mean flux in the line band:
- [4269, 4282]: 0.102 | 4.74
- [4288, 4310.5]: 0.220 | 4.26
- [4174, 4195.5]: 0.039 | 4.97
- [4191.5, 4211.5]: 0.058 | 4.89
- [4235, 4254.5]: -0.020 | 5.28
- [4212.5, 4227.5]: 0.078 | 4.81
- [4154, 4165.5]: 0.014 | 5.07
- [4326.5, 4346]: 0.026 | 5.12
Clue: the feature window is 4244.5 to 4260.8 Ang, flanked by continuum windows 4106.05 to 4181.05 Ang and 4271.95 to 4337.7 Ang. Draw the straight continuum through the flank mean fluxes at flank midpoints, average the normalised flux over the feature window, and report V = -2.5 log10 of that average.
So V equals -0.10 mag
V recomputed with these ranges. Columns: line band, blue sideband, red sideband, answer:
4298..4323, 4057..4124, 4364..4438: 0.19 mag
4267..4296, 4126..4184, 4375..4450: 0.06 mag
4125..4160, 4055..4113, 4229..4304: 0.07 mag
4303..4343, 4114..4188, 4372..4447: 0.10 mag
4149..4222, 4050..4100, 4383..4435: 0.05 mag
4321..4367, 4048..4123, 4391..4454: 0.03 mag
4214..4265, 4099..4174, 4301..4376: -0.03 mag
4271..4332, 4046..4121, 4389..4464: 0.11 mag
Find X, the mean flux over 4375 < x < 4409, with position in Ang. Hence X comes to 5.07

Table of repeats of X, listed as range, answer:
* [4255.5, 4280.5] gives 5.01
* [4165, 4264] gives 5.04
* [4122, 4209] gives 4.94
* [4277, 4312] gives 4.45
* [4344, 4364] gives 5.26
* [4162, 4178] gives 5.33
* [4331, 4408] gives 5.08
